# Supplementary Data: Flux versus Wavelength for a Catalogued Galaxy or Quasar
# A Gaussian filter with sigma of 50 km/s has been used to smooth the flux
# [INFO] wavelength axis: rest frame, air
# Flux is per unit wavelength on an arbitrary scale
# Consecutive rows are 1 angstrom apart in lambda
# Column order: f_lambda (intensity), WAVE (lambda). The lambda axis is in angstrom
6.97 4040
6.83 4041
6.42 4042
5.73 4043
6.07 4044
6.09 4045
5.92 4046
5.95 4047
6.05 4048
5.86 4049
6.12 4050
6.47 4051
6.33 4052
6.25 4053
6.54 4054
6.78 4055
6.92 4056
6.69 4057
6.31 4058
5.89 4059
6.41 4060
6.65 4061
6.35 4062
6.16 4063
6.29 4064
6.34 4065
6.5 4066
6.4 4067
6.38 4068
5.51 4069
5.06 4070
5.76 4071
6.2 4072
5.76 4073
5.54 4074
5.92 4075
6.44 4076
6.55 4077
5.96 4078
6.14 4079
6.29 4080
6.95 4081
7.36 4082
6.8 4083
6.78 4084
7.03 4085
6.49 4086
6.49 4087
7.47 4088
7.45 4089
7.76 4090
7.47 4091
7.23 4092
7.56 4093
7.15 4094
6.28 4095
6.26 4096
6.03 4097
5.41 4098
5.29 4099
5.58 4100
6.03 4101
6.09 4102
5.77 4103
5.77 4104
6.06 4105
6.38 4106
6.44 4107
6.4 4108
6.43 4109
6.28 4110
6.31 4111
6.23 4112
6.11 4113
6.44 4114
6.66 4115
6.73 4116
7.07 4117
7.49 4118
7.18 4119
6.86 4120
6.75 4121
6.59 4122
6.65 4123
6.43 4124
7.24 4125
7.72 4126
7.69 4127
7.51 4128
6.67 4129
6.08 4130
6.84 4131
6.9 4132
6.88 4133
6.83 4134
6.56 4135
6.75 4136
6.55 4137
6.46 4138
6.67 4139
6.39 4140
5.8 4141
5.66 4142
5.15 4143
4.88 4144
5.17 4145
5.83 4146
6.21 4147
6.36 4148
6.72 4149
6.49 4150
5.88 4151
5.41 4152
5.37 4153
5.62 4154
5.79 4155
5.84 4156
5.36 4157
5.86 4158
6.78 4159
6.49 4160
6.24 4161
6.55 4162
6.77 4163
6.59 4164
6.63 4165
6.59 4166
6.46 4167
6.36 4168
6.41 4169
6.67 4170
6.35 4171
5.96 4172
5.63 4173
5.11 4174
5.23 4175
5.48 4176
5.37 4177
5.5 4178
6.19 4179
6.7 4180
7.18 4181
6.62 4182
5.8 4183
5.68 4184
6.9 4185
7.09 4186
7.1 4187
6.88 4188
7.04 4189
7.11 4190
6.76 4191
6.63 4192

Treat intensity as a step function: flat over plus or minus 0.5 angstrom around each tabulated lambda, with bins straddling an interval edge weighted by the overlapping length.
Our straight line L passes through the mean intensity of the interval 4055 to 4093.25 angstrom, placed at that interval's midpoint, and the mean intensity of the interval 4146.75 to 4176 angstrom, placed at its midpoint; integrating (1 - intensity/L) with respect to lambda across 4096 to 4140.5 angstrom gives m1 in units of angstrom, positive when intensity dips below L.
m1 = -1.6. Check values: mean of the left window 6.5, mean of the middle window 6.52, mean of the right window 6.12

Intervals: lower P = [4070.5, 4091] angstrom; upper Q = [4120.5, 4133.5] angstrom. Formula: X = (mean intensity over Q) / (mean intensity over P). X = 1.1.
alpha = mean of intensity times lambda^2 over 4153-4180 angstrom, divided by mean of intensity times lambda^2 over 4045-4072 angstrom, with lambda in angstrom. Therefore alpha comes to 1.03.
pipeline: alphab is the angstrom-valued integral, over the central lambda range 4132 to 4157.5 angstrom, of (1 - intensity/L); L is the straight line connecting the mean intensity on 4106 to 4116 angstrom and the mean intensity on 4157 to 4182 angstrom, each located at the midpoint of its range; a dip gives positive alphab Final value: 1.0 angstrom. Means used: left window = 6.39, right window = 6.2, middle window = 6.04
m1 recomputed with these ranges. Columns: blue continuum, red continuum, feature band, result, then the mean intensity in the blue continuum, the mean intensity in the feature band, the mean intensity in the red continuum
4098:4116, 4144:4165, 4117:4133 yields -2.3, 6.13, 6.97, 6.05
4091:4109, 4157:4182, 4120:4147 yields -1.1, 6.26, 6.49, 6.2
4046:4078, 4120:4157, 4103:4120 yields -0.5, 6.2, 6.49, 6.34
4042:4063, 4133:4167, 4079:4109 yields -1.6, 6.27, 6.55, 6.14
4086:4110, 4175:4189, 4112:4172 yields -0.2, 6.47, 6.42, 6.33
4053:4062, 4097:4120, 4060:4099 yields -0.3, 6.5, 6.46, 6.29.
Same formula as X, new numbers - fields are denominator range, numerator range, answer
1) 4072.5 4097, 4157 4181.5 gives 0.92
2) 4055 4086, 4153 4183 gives 0.97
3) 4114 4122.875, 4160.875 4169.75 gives 0.95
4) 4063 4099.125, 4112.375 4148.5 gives 1.01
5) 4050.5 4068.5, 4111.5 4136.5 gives 1.06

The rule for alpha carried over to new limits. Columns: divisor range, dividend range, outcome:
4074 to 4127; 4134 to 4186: 0.96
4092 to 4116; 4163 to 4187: 1.03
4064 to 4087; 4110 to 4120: 1.08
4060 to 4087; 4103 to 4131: 1.08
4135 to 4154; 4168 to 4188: 1.05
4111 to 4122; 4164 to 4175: 0.94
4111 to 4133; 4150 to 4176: 0.91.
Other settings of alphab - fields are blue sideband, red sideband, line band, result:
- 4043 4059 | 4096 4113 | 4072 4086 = -0.6 angstrom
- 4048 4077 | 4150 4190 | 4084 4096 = -1.7 angstrom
